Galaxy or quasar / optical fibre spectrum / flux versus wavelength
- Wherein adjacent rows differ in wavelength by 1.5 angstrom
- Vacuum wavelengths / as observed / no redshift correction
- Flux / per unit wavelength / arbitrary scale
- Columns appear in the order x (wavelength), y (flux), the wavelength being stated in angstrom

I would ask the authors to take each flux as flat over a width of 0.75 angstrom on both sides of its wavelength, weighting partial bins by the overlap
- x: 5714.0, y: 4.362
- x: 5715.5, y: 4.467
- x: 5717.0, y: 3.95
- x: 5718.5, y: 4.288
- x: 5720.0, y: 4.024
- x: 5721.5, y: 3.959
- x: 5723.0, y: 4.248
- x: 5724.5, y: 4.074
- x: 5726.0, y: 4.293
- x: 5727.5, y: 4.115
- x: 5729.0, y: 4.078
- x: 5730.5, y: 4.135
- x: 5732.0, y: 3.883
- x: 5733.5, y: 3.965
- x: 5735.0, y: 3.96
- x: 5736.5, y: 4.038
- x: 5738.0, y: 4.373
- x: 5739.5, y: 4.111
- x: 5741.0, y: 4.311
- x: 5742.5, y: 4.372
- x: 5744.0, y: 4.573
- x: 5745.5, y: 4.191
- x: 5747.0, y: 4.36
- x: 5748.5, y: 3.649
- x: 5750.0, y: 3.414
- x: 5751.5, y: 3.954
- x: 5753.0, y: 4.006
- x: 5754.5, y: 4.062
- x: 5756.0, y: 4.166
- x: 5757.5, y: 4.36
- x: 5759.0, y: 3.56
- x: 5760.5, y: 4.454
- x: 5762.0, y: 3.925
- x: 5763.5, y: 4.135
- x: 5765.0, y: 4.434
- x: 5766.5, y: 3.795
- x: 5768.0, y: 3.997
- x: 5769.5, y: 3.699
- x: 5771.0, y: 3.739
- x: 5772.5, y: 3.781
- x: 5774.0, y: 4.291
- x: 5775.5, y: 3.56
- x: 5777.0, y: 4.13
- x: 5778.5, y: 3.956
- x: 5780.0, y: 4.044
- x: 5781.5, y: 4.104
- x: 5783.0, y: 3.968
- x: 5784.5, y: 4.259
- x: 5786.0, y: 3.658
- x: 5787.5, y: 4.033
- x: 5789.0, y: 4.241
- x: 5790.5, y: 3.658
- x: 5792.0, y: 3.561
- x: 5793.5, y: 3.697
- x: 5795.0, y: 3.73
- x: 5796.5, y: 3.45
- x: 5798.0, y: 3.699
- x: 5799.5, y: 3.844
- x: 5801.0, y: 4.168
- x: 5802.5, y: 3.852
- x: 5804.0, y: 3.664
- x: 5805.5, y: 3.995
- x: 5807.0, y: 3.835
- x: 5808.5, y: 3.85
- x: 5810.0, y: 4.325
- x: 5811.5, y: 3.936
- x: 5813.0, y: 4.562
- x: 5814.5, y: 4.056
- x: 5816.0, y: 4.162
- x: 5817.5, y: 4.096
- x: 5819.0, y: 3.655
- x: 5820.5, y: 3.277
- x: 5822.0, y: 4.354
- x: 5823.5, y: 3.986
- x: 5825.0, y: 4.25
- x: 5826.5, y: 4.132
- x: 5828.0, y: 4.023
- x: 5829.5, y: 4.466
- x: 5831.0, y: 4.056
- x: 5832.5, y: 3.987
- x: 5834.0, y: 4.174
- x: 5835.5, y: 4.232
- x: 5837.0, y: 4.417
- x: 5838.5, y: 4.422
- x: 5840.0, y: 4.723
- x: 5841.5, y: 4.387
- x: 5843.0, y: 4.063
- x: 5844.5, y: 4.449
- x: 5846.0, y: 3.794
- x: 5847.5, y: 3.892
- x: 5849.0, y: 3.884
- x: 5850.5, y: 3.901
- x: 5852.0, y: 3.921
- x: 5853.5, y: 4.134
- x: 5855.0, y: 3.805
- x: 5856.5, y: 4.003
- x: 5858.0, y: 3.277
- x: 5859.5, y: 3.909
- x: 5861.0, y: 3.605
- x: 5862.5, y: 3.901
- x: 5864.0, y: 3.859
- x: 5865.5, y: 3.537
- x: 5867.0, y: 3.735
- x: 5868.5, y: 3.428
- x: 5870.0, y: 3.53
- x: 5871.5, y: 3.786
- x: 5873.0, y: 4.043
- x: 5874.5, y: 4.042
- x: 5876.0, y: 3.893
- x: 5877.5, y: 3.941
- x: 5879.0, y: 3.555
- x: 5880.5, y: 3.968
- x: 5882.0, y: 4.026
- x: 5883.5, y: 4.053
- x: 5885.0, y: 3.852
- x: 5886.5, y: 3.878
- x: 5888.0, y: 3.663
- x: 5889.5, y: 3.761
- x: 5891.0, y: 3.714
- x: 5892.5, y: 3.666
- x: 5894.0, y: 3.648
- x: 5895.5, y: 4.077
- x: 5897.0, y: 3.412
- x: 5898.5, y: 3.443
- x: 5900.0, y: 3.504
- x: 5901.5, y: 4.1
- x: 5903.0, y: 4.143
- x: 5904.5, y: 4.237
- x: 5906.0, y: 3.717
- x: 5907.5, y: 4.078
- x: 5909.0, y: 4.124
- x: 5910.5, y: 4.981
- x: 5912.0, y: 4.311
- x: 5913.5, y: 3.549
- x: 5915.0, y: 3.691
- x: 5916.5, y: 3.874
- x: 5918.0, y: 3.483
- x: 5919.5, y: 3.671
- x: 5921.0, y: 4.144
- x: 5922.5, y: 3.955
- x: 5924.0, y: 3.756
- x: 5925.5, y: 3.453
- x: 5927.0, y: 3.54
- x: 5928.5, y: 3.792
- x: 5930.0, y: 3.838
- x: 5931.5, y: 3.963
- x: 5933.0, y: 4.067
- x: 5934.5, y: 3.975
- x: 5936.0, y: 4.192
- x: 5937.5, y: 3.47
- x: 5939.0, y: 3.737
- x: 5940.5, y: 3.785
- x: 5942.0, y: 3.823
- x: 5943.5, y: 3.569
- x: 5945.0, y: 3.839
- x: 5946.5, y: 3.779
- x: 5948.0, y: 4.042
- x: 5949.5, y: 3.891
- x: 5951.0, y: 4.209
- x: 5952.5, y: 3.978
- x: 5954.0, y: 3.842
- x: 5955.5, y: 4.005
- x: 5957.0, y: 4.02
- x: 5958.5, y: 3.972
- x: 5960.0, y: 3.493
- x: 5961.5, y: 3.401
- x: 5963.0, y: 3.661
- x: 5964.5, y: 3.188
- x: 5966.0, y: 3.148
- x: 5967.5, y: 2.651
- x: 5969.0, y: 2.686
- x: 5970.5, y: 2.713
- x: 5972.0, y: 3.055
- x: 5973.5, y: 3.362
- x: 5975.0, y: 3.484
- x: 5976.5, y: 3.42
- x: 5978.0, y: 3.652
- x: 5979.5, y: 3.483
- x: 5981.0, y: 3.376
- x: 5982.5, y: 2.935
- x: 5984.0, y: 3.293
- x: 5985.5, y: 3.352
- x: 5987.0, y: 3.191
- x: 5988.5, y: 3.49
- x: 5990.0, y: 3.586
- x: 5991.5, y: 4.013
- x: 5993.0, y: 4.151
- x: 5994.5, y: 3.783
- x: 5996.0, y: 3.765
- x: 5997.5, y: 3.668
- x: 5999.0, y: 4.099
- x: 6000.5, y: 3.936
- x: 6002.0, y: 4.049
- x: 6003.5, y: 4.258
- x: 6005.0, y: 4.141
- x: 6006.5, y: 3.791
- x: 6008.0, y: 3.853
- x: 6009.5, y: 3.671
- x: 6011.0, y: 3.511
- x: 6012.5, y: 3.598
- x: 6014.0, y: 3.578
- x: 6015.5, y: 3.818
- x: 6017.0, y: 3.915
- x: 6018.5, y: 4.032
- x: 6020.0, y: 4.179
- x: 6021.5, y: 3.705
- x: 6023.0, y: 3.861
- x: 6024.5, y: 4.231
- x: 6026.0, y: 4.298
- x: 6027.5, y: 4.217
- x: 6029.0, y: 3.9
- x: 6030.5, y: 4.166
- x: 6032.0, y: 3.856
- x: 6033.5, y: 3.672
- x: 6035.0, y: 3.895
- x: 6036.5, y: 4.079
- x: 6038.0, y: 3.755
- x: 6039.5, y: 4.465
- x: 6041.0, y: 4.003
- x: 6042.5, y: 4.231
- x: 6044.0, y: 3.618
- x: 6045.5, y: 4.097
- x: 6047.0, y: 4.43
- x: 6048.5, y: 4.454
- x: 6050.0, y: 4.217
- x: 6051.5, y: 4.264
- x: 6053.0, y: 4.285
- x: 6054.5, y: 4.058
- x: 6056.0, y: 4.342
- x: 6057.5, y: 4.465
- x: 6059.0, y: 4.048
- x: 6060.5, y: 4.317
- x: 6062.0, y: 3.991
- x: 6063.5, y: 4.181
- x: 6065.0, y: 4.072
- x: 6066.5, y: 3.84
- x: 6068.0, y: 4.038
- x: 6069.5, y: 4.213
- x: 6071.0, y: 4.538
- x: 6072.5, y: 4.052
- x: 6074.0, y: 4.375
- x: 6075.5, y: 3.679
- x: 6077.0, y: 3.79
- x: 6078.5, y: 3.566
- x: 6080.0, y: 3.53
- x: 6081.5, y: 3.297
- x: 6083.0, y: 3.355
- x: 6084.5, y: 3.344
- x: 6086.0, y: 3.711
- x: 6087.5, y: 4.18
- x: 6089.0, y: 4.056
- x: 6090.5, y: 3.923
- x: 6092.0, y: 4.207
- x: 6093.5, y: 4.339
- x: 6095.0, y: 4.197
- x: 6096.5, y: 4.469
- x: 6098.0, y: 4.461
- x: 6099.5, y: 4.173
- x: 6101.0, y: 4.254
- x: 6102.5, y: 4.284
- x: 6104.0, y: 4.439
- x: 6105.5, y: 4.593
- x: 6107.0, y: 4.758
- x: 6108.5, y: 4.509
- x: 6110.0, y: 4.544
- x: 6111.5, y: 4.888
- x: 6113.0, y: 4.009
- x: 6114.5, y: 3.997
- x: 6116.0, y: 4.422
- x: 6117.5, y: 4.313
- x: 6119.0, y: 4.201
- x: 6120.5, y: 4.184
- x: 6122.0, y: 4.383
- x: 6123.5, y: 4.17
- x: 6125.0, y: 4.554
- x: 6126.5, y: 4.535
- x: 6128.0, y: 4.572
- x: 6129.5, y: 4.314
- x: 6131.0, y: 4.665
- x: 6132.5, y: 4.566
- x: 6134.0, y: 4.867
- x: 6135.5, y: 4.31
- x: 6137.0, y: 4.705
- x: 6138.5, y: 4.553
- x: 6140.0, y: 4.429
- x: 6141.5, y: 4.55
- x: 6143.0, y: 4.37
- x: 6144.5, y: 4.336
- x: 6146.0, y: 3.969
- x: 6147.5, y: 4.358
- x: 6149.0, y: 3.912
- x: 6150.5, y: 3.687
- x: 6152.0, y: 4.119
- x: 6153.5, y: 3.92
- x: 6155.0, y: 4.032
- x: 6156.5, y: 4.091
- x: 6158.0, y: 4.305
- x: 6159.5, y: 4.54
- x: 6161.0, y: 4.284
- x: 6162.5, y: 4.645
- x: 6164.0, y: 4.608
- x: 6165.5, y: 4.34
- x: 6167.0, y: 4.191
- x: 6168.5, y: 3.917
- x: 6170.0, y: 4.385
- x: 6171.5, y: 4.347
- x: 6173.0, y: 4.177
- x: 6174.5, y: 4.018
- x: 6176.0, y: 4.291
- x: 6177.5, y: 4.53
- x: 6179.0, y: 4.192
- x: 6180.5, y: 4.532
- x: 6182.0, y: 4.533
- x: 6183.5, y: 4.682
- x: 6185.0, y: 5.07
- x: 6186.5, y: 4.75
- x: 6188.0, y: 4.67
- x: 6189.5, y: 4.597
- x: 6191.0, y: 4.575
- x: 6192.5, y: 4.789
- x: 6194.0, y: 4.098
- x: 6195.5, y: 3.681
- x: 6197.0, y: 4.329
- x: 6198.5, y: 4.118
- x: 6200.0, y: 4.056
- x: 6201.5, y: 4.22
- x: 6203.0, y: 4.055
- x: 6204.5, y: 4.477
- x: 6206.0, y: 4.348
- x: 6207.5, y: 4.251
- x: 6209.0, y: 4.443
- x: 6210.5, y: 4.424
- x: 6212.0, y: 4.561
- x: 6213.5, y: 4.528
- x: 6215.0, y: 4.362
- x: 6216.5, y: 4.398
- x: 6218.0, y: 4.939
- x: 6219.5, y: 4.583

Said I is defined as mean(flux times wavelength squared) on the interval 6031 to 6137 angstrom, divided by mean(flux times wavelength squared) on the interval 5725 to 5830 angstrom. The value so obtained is 1.2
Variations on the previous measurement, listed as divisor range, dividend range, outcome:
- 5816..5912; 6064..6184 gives 1.17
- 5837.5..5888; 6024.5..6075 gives 1.12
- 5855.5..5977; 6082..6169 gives 1.23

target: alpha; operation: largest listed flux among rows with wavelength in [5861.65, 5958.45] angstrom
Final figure 4.981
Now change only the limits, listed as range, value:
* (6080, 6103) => 4.469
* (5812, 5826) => 4.562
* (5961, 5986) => 3.661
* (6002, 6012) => 4.258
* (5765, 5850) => 4.723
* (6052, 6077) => 4.538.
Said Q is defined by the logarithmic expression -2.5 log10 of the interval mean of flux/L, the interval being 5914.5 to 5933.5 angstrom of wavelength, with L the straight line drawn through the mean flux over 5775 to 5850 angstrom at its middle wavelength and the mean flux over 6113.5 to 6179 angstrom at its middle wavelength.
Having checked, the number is 0.09 mag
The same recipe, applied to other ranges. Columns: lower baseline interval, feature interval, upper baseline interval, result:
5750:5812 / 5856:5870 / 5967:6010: 0.03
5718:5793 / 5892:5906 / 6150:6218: 0.09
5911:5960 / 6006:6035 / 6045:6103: 0.03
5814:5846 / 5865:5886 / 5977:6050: 0.07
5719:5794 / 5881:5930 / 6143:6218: 0.08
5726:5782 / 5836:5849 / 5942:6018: -0.10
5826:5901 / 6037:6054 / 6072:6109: -0.04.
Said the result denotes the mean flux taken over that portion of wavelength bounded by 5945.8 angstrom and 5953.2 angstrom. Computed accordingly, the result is 3.98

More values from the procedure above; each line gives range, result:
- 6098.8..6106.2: 4.35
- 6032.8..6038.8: 3.86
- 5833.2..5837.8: 4.27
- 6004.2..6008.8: 3.93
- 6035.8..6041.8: 4.08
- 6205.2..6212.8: 4.41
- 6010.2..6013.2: 3.56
